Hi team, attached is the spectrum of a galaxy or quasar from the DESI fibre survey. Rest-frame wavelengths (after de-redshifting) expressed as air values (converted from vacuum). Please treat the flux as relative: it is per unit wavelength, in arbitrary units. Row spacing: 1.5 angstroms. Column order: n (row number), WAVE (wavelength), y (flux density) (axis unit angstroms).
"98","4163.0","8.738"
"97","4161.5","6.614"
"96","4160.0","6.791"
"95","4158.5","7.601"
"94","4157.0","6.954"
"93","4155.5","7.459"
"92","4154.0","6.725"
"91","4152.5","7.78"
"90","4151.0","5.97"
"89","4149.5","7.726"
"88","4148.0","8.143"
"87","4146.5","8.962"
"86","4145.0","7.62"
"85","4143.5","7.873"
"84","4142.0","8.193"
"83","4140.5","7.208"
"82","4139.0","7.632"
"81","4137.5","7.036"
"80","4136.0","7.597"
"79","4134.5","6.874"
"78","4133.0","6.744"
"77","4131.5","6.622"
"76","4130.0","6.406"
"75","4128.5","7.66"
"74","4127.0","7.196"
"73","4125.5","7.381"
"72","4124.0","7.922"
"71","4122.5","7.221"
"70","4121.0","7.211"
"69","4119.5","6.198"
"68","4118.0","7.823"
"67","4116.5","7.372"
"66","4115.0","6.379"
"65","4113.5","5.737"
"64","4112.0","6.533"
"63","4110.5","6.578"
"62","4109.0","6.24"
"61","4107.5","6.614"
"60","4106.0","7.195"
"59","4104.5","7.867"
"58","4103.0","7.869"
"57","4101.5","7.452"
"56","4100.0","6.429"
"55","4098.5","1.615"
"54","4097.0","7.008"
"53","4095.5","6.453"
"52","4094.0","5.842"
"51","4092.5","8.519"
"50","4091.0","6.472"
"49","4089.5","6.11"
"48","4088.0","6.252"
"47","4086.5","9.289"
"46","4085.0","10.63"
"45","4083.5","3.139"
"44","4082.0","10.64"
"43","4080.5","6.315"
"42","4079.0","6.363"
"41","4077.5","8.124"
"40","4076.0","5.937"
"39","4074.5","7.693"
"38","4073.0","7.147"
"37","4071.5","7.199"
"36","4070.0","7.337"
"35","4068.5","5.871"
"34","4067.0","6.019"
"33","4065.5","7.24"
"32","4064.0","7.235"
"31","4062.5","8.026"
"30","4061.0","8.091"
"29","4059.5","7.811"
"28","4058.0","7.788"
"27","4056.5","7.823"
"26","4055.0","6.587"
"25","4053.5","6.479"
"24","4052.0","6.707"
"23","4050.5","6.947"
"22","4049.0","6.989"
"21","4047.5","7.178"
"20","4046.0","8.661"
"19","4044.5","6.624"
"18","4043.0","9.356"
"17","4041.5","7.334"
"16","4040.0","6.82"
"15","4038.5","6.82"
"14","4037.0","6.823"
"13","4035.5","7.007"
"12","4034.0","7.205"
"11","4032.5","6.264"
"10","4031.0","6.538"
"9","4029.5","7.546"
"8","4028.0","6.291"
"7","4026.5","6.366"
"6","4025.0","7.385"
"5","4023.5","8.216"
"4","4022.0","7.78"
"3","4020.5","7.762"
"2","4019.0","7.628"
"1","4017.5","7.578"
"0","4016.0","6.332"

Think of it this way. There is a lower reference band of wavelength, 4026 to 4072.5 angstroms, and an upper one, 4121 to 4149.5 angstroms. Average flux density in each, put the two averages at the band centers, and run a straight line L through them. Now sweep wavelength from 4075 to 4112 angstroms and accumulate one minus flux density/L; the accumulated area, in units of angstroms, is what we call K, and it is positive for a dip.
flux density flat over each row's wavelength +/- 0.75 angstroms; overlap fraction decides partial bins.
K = 2.17 angstroms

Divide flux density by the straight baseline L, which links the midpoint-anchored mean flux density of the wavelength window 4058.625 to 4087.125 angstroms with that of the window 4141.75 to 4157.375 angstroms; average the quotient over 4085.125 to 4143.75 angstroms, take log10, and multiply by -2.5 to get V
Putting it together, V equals 0.08 mag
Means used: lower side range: 7.37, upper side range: 7.58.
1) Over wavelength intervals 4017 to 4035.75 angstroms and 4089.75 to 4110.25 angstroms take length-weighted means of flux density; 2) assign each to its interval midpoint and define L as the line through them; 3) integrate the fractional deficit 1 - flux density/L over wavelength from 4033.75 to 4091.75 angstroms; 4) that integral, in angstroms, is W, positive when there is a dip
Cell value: -2.9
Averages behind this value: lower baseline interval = 7.2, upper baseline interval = 6.57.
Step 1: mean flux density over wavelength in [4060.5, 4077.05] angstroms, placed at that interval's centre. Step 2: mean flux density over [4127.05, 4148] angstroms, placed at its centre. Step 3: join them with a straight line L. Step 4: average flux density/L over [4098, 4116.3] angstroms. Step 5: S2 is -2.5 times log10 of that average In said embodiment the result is 0.13 mag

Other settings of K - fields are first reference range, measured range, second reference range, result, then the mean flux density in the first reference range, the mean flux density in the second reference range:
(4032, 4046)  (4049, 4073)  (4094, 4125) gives -0.3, 7.24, 6.67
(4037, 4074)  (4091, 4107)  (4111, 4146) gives 1.3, 7.25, 7.16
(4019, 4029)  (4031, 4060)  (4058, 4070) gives 0.3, 7.33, 7.23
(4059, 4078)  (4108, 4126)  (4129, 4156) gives 1.1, 7.19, 7.37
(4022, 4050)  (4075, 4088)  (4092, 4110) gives -1.4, 7.2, 6.56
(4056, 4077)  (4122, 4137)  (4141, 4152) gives 1.0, 7.23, 7.77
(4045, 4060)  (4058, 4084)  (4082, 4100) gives -0.5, 7.28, 6.66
